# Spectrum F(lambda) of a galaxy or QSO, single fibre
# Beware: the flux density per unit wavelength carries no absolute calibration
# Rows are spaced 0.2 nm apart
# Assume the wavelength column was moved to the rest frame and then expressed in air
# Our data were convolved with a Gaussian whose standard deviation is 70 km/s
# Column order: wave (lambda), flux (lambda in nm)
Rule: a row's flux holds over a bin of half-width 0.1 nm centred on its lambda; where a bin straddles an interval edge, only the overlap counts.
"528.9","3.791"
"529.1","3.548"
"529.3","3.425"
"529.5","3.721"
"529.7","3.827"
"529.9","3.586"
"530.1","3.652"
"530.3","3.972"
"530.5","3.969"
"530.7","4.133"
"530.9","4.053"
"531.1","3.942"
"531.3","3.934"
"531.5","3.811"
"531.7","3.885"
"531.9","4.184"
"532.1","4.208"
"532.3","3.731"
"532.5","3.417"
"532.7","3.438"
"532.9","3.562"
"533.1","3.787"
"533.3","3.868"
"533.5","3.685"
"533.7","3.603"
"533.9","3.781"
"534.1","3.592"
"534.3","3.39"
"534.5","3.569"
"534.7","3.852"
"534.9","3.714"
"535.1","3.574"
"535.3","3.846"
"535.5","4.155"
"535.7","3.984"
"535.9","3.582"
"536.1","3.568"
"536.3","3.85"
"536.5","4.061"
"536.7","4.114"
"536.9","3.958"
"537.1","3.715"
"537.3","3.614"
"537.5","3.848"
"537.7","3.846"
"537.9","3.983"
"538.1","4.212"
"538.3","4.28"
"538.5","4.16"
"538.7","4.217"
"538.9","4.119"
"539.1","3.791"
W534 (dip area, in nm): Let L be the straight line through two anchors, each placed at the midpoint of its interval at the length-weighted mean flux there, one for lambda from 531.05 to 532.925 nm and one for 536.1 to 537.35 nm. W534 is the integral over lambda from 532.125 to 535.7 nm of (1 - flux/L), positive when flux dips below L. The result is 0.13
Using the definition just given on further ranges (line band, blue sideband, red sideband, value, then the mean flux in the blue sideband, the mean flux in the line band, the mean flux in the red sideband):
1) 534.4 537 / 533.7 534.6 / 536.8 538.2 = -0.077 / 3.59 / 3.83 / 3.88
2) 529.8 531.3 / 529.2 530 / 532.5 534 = -0.106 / 3.64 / 3.9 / 3.66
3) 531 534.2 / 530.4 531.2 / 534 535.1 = 0.044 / 4.02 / 3.78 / 3.62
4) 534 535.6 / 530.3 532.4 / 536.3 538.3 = 0.100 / 3.98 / 3.71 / 3.94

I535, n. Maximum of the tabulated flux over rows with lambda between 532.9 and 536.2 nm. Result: 4.155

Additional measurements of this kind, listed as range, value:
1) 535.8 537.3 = 4.114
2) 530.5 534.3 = 4.208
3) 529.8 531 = 4.133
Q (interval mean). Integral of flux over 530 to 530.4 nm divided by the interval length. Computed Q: 3.81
